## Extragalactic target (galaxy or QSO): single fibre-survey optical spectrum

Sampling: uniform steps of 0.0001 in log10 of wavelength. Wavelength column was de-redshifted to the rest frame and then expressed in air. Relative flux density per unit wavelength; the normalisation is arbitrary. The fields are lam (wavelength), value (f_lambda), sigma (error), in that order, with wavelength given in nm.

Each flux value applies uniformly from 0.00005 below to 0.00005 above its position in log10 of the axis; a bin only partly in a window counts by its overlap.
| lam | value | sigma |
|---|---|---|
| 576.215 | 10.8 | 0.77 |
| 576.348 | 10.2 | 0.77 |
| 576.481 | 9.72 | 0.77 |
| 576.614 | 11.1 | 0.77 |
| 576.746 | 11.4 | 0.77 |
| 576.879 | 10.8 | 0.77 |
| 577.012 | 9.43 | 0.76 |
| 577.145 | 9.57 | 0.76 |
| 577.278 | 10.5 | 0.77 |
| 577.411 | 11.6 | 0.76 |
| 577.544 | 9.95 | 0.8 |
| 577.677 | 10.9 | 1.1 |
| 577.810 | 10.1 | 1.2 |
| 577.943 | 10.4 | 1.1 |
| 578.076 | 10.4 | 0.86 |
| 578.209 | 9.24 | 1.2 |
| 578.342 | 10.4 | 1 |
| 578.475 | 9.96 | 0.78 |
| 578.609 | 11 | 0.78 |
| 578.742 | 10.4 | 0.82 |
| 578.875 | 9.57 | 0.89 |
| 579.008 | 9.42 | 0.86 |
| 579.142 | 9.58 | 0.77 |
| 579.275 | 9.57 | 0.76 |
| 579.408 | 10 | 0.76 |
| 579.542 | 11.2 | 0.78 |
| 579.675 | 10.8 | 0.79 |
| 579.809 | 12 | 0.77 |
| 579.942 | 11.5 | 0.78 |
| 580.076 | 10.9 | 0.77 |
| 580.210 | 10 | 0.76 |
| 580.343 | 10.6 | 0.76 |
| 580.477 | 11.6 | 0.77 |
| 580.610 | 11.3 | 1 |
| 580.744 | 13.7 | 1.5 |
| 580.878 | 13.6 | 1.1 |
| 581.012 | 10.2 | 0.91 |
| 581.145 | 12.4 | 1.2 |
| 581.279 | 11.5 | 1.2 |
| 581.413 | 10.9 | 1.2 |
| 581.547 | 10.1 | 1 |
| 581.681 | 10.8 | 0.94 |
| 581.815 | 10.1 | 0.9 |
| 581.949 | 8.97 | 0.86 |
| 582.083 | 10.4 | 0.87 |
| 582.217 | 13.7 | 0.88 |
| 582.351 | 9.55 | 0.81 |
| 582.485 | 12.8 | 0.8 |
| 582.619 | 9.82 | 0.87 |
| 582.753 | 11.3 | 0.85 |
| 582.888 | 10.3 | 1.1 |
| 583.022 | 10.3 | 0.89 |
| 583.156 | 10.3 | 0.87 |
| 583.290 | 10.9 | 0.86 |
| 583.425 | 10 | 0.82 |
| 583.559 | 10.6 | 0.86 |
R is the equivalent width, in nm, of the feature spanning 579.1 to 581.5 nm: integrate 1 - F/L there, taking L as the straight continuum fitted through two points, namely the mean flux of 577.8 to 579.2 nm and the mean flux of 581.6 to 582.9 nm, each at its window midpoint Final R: -0.18 nm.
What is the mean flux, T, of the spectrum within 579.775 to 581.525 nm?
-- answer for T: 11.5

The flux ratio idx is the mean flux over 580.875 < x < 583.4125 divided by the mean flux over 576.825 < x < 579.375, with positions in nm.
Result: 1.07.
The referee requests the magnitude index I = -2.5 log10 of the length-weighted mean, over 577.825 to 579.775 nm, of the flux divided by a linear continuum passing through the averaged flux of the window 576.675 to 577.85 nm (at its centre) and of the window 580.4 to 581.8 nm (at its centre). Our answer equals 0.08 mag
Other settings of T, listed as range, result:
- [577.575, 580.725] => 10.5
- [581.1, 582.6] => 11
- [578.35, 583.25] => 10.8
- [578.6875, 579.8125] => 10.2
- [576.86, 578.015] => 10.3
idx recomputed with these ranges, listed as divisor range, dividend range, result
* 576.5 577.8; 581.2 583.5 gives 1.02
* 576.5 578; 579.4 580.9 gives 1.09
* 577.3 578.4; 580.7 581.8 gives 1.11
